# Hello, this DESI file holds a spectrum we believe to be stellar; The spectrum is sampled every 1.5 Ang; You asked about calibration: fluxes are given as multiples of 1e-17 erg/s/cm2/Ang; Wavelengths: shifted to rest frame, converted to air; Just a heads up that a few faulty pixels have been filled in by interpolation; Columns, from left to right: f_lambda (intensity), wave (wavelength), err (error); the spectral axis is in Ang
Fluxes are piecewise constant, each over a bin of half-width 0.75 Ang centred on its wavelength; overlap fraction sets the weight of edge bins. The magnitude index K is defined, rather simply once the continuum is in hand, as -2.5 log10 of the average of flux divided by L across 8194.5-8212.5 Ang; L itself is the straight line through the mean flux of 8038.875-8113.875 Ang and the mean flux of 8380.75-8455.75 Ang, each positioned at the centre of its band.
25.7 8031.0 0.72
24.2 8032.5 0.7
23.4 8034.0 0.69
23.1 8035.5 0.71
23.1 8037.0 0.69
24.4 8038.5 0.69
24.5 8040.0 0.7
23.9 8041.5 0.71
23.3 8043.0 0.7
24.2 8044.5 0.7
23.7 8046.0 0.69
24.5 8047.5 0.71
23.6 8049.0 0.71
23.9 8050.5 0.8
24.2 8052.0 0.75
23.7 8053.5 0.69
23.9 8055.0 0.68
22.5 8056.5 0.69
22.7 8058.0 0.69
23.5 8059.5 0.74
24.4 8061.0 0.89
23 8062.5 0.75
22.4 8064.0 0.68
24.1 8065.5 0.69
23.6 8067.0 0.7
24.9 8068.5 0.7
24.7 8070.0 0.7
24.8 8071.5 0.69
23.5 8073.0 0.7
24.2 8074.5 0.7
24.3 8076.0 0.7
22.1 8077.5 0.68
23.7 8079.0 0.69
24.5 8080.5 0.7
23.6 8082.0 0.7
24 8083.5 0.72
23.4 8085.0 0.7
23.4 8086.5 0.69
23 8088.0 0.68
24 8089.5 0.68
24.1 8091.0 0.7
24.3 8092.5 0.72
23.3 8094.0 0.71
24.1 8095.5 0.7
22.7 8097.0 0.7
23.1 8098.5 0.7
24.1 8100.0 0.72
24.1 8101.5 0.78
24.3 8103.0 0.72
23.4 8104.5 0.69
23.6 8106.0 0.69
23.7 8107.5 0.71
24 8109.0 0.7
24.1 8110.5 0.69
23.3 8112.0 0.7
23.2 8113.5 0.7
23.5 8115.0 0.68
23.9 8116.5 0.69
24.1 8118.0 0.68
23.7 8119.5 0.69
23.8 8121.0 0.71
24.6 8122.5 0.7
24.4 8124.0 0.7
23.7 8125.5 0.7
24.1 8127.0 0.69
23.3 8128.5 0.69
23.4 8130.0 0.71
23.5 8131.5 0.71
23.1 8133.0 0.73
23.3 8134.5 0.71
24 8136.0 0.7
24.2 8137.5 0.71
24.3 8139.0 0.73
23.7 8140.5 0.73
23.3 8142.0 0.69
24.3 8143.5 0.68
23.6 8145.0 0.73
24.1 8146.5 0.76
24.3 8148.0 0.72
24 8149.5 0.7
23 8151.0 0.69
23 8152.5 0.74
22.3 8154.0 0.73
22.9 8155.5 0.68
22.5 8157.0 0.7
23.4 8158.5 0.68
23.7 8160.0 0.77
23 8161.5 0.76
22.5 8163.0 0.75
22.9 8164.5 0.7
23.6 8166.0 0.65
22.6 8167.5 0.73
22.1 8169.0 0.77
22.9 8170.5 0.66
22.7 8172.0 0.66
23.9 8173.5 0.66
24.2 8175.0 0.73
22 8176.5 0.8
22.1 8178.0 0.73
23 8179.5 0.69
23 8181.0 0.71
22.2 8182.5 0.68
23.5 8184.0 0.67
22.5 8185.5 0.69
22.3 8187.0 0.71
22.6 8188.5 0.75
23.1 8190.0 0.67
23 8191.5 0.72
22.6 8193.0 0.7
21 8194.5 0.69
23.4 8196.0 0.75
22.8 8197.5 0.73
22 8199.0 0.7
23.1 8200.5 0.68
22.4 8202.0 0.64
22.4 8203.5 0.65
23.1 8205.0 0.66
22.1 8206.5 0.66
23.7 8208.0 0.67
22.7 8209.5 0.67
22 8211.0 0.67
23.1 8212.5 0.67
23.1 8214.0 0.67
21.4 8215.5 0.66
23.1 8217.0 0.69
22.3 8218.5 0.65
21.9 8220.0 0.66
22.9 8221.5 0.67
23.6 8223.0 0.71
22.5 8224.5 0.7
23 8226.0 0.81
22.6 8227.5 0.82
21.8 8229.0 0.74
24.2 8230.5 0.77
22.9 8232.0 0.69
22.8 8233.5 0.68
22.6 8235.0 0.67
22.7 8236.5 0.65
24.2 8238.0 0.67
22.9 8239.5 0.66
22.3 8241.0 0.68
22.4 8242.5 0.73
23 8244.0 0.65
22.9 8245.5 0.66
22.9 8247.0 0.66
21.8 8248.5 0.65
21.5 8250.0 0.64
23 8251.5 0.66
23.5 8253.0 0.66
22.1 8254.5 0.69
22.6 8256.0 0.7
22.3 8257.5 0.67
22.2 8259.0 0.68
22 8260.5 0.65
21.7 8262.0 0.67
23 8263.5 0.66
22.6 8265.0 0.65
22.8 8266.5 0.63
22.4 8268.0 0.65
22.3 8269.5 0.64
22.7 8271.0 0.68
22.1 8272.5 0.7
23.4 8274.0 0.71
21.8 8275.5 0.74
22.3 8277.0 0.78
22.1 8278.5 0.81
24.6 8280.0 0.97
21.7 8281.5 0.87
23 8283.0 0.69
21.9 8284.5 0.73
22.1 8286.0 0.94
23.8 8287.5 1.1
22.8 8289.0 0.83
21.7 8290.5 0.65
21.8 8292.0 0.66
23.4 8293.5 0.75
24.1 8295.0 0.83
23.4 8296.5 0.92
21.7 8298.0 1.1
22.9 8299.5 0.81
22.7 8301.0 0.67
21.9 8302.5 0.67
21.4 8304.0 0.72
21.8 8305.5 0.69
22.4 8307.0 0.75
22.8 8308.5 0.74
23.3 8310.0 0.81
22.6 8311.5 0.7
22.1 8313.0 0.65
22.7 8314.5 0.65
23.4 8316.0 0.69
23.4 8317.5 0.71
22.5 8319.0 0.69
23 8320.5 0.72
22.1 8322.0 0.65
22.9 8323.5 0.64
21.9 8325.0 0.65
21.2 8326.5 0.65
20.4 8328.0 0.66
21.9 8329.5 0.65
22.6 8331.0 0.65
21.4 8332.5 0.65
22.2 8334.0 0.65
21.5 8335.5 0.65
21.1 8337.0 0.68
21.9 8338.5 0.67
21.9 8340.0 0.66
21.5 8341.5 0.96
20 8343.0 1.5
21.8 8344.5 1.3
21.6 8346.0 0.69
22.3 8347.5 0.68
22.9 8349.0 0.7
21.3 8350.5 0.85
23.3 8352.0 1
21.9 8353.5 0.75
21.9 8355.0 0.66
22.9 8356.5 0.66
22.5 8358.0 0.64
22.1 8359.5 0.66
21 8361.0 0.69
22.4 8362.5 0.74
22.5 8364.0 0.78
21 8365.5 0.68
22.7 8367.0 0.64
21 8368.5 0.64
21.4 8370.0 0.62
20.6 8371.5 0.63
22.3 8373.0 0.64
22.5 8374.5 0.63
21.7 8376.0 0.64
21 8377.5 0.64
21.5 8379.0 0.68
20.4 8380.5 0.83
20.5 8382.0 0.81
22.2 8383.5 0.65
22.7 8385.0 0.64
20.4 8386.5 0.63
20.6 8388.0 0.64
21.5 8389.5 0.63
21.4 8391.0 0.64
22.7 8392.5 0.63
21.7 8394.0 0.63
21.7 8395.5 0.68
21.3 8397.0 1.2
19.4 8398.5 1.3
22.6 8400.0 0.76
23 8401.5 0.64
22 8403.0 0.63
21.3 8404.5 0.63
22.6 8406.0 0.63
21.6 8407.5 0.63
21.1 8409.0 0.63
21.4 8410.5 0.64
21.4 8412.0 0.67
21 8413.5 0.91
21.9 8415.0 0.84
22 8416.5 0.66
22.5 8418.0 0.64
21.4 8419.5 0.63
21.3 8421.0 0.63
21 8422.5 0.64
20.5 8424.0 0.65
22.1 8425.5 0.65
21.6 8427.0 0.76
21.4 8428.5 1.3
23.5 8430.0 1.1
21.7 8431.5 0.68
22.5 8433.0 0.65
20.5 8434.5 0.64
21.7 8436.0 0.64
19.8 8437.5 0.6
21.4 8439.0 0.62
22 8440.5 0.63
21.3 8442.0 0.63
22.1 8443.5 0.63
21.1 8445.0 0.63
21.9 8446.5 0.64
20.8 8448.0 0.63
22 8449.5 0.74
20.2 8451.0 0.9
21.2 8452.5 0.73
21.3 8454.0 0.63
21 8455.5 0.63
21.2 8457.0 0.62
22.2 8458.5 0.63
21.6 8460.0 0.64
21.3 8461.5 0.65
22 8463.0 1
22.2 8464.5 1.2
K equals 0.01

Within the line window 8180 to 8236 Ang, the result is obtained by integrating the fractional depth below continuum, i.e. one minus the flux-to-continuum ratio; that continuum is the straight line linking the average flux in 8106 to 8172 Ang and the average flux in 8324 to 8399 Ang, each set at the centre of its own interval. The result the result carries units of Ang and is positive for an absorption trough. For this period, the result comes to 0.6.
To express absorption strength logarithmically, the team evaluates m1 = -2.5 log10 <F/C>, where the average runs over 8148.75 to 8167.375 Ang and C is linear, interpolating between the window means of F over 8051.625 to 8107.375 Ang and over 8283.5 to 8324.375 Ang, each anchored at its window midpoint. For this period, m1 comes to 0.01 mag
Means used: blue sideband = 23.7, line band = 23.1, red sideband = 22.6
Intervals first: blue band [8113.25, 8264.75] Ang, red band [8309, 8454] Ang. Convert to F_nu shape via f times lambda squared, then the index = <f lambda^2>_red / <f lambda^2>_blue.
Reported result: 0.99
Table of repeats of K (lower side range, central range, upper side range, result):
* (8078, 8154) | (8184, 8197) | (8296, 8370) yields 0.026 mag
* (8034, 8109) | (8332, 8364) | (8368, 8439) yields 0.000 mag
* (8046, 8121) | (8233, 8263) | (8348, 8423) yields 0.003 mag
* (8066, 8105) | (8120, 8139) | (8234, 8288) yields -0.013 mag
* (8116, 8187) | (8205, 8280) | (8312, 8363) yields 0.004 mag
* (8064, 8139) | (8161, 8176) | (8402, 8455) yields 0.014 mag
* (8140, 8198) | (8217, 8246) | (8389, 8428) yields -0.008 mag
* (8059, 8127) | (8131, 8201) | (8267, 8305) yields 0.011 mag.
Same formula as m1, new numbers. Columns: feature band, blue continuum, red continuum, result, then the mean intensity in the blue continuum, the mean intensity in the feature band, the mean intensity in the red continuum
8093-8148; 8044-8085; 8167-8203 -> -0.02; 23.8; 23.8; 22.7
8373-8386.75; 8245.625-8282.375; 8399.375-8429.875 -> 0.02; 22.5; 21.5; 21.7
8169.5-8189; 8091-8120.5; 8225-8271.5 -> 0.02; 23.7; 22.8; 22.6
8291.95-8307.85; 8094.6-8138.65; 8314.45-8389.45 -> -0.01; 23.7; 22.5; 21.8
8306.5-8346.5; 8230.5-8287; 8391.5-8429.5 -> 0.00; 22.6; 22.1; 21.6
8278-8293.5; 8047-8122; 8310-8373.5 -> -0.01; 23.7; 22.6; 22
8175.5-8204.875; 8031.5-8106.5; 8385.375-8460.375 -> 0.02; 23.7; 22.6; 21.5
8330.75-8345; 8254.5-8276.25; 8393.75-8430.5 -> 0.02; 22.4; 21.6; 21.6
